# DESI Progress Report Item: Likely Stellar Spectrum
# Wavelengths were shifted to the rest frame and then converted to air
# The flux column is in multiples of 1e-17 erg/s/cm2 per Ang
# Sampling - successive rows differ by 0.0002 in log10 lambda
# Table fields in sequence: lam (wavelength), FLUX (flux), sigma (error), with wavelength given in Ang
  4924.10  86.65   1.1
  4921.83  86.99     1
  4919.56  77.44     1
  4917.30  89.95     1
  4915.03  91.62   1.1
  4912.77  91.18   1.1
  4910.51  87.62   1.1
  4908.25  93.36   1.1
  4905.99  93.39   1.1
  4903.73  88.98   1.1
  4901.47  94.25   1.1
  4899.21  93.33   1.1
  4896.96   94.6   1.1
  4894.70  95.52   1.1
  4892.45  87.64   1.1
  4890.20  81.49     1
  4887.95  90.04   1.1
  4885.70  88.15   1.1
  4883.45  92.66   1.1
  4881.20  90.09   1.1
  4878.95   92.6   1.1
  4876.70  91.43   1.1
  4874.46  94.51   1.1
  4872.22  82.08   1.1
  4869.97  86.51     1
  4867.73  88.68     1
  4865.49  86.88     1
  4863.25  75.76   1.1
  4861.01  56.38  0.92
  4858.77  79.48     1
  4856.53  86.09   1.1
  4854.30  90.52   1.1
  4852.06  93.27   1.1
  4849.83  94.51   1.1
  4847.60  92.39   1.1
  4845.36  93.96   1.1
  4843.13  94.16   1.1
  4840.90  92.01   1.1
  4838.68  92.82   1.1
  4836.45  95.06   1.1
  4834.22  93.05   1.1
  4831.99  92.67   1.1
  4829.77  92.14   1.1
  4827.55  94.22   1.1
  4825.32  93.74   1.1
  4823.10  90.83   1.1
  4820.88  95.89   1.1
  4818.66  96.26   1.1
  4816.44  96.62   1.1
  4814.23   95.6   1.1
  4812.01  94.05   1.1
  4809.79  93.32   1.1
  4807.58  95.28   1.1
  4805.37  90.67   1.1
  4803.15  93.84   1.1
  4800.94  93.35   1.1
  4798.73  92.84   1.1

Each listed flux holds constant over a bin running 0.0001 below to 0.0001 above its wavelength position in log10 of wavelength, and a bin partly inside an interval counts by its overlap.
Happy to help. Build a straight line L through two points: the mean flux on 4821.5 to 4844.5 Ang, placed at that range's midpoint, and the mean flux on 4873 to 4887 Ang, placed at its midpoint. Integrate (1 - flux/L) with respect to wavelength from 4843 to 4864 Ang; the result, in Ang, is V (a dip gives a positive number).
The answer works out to 1.58 Ang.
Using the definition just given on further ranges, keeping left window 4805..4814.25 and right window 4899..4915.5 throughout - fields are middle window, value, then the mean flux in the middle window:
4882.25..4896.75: 0.4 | 89.6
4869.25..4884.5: 0.4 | 90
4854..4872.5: 2.3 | 80.9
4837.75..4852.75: 0.0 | 93.4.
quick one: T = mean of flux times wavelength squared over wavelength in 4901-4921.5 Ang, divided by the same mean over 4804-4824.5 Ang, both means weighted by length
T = 0.99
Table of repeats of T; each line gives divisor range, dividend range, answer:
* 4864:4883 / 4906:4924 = 1.01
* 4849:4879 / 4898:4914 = 1.09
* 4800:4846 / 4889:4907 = 1.00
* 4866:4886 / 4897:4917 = 1.04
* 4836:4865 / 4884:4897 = 1.04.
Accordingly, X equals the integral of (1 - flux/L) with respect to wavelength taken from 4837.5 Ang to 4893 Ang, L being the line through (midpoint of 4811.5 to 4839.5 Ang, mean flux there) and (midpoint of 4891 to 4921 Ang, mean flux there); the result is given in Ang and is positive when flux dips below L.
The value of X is 2.74 Ang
